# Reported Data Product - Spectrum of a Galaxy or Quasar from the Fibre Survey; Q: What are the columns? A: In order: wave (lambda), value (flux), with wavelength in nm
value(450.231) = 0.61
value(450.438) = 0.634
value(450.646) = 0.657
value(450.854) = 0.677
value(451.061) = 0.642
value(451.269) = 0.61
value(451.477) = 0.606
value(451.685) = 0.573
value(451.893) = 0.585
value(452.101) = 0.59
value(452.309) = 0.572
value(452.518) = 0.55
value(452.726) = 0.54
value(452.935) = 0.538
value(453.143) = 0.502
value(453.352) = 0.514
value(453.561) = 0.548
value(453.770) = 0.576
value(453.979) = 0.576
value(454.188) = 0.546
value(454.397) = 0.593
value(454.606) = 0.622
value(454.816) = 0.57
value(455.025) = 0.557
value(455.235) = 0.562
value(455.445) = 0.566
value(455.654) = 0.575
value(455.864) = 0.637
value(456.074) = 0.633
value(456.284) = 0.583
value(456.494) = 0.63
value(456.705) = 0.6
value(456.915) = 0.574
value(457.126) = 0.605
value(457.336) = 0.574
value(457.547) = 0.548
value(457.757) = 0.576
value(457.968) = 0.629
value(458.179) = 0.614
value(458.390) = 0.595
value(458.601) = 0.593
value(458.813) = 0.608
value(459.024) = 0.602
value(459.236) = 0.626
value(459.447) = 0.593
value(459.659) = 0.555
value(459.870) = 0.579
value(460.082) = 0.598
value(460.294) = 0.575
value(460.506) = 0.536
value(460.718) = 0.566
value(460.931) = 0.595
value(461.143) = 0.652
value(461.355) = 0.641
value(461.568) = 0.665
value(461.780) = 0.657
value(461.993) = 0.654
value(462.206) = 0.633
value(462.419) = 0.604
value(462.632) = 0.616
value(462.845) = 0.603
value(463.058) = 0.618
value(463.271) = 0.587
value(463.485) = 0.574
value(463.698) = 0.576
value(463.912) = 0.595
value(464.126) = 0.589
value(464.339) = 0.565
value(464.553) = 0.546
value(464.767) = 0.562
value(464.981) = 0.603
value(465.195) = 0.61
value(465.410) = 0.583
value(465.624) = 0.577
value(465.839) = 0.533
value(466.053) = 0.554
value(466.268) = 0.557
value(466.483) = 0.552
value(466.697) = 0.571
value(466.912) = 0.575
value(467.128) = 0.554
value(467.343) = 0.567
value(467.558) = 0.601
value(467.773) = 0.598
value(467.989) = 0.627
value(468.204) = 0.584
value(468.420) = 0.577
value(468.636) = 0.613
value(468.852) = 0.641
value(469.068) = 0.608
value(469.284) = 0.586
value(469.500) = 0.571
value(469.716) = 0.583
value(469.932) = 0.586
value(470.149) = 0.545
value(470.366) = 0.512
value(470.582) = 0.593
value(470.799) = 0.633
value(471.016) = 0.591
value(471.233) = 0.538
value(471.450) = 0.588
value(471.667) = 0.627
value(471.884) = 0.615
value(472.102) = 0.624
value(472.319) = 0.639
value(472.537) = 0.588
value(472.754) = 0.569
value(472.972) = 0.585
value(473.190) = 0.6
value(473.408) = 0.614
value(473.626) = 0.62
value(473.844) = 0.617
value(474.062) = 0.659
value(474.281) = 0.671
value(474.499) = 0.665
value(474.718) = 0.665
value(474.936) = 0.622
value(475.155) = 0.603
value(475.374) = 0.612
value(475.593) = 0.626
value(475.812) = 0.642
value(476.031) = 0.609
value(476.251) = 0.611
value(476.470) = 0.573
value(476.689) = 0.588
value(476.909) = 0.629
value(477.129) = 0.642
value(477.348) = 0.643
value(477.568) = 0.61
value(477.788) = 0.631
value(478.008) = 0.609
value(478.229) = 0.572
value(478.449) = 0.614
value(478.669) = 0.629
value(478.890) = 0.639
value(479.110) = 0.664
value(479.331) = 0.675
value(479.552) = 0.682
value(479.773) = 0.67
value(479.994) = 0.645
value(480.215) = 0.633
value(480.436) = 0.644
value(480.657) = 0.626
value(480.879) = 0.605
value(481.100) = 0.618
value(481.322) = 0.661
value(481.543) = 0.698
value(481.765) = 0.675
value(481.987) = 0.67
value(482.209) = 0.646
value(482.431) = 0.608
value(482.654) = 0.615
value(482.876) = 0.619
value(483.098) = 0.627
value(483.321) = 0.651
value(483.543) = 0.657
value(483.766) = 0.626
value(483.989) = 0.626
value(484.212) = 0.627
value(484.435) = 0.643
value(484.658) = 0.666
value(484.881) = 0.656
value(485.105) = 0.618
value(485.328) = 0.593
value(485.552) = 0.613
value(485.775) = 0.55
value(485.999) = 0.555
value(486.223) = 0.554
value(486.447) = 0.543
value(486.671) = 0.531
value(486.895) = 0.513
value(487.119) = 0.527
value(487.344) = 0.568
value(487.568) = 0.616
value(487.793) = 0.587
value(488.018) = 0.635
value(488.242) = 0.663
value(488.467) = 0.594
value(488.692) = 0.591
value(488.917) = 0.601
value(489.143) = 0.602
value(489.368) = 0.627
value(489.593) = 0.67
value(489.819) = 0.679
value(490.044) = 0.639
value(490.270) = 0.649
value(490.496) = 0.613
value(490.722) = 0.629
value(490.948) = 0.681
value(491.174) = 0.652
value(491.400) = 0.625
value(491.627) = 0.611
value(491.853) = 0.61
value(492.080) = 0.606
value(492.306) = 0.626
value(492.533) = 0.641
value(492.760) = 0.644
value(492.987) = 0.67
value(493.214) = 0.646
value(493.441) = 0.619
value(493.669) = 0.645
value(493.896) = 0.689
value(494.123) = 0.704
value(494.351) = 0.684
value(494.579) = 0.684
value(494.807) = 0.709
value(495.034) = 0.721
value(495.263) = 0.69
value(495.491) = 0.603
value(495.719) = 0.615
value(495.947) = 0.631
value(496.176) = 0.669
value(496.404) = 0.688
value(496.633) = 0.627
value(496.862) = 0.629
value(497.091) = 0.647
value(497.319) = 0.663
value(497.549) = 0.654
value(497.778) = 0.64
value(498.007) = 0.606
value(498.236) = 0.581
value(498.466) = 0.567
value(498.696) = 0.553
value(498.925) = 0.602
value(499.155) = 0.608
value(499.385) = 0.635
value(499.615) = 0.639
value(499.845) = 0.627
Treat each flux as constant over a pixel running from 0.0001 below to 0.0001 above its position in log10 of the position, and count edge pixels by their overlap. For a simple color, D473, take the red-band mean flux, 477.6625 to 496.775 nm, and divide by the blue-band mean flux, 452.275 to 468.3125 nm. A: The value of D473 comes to 1.08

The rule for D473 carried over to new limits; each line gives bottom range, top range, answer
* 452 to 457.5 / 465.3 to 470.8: 1.01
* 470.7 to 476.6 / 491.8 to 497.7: 1.06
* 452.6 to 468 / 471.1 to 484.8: 1.07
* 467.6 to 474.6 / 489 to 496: 1.08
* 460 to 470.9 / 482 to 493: 1.04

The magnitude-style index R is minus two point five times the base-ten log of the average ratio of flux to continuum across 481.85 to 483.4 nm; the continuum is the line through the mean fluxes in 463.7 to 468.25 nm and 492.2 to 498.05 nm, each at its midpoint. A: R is -0.02 mag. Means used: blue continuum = 0.576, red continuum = 0.656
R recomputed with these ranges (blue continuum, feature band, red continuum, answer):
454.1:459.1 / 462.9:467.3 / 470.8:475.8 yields 0.055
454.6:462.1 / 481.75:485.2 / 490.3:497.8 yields -0.006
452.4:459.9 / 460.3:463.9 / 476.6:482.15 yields -0.026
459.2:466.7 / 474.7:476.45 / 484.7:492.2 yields -0.035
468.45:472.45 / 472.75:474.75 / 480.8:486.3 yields -0.045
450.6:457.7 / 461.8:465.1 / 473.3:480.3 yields 0.010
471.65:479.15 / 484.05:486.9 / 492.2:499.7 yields 0.068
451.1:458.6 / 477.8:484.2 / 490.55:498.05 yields -0.021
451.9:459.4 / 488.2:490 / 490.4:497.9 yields 0.024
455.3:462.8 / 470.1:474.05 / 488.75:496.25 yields 0.041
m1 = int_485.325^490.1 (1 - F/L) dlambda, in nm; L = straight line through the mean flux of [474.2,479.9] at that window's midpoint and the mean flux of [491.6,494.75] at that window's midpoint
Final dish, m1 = 0.38 nm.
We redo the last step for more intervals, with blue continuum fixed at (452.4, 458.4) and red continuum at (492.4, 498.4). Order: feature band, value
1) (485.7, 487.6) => 0.26 nm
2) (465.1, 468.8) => 0.12 nm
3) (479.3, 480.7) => -0.07 nm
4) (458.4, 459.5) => -0.04 nm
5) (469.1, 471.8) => 0.11 nm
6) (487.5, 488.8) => 0.05 nm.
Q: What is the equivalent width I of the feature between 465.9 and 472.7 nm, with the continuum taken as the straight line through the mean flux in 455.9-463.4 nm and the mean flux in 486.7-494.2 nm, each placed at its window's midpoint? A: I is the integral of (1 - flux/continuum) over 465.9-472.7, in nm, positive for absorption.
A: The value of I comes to 0.27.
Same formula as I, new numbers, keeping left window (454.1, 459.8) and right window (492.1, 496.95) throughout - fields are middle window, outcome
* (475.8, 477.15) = 0.04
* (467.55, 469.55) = 0.03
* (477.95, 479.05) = 0.03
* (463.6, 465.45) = 0.07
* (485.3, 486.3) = 0.11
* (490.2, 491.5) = 0.02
